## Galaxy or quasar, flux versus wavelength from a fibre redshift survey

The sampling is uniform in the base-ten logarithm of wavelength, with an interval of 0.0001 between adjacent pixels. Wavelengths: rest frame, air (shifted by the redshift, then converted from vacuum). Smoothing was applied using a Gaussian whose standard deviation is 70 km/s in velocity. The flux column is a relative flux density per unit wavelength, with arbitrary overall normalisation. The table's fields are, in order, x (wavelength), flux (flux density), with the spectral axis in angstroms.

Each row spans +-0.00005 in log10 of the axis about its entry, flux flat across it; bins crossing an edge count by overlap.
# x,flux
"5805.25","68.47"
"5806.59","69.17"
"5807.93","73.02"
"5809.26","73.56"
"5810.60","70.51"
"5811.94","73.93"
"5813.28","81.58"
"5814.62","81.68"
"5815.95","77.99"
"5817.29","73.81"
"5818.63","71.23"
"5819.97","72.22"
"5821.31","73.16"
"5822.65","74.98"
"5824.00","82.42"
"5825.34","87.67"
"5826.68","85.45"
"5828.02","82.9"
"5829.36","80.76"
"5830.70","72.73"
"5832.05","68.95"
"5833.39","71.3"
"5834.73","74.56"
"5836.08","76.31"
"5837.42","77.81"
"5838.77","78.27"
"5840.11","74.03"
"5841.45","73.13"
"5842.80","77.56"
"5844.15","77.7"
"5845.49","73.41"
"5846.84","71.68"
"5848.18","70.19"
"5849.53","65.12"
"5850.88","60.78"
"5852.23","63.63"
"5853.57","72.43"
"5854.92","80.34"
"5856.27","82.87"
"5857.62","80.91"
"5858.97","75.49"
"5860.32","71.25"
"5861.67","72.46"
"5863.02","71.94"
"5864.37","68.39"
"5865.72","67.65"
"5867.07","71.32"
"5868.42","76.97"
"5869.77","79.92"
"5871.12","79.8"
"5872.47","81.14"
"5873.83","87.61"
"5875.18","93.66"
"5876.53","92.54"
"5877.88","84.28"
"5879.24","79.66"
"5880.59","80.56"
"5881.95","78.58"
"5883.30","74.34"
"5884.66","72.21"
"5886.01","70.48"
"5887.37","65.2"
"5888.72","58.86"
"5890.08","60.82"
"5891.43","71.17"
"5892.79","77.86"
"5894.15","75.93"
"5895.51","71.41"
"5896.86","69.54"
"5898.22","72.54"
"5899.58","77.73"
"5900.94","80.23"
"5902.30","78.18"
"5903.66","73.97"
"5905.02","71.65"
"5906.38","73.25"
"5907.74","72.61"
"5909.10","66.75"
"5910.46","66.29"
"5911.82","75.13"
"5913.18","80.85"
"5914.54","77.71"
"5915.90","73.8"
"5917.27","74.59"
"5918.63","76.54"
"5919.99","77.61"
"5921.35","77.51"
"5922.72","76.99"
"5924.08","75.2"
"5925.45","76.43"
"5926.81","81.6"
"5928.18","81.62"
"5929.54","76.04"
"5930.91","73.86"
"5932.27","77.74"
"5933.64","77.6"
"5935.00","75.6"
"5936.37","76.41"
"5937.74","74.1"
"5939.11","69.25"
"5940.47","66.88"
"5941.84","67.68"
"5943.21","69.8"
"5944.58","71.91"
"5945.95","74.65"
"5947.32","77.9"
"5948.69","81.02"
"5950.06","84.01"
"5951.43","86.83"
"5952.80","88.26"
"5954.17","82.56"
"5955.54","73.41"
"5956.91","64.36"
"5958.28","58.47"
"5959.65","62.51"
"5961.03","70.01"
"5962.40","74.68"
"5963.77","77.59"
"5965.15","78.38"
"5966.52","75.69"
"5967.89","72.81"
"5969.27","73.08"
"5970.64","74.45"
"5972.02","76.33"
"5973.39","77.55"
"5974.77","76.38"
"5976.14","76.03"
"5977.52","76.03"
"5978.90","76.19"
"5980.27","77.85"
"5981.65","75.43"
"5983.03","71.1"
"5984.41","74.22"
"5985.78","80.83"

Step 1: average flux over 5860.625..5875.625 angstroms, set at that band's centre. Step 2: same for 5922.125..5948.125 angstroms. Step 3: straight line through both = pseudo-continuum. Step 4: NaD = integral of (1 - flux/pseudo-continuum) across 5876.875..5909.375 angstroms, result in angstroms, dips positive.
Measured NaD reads 1.1 angstroms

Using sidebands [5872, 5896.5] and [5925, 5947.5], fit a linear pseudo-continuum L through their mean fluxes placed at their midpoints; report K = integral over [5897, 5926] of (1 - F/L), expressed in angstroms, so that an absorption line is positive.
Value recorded 0.2 angstroms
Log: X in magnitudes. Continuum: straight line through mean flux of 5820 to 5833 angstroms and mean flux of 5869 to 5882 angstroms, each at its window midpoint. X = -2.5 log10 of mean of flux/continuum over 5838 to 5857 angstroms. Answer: 0.11 mag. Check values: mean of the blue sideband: 78.3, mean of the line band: 73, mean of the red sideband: 84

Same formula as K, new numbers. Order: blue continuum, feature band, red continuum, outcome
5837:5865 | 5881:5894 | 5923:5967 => 0.62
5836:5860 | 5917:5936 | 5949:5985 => -0.60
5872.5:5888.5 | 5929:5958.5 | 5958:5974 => -0.22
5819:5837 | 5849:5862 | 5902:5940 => 0.67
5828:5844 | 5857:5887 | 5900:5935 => -0.82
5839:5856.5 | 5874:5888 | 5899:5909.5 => -1.12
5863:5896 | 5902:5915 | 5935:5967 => 0.29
